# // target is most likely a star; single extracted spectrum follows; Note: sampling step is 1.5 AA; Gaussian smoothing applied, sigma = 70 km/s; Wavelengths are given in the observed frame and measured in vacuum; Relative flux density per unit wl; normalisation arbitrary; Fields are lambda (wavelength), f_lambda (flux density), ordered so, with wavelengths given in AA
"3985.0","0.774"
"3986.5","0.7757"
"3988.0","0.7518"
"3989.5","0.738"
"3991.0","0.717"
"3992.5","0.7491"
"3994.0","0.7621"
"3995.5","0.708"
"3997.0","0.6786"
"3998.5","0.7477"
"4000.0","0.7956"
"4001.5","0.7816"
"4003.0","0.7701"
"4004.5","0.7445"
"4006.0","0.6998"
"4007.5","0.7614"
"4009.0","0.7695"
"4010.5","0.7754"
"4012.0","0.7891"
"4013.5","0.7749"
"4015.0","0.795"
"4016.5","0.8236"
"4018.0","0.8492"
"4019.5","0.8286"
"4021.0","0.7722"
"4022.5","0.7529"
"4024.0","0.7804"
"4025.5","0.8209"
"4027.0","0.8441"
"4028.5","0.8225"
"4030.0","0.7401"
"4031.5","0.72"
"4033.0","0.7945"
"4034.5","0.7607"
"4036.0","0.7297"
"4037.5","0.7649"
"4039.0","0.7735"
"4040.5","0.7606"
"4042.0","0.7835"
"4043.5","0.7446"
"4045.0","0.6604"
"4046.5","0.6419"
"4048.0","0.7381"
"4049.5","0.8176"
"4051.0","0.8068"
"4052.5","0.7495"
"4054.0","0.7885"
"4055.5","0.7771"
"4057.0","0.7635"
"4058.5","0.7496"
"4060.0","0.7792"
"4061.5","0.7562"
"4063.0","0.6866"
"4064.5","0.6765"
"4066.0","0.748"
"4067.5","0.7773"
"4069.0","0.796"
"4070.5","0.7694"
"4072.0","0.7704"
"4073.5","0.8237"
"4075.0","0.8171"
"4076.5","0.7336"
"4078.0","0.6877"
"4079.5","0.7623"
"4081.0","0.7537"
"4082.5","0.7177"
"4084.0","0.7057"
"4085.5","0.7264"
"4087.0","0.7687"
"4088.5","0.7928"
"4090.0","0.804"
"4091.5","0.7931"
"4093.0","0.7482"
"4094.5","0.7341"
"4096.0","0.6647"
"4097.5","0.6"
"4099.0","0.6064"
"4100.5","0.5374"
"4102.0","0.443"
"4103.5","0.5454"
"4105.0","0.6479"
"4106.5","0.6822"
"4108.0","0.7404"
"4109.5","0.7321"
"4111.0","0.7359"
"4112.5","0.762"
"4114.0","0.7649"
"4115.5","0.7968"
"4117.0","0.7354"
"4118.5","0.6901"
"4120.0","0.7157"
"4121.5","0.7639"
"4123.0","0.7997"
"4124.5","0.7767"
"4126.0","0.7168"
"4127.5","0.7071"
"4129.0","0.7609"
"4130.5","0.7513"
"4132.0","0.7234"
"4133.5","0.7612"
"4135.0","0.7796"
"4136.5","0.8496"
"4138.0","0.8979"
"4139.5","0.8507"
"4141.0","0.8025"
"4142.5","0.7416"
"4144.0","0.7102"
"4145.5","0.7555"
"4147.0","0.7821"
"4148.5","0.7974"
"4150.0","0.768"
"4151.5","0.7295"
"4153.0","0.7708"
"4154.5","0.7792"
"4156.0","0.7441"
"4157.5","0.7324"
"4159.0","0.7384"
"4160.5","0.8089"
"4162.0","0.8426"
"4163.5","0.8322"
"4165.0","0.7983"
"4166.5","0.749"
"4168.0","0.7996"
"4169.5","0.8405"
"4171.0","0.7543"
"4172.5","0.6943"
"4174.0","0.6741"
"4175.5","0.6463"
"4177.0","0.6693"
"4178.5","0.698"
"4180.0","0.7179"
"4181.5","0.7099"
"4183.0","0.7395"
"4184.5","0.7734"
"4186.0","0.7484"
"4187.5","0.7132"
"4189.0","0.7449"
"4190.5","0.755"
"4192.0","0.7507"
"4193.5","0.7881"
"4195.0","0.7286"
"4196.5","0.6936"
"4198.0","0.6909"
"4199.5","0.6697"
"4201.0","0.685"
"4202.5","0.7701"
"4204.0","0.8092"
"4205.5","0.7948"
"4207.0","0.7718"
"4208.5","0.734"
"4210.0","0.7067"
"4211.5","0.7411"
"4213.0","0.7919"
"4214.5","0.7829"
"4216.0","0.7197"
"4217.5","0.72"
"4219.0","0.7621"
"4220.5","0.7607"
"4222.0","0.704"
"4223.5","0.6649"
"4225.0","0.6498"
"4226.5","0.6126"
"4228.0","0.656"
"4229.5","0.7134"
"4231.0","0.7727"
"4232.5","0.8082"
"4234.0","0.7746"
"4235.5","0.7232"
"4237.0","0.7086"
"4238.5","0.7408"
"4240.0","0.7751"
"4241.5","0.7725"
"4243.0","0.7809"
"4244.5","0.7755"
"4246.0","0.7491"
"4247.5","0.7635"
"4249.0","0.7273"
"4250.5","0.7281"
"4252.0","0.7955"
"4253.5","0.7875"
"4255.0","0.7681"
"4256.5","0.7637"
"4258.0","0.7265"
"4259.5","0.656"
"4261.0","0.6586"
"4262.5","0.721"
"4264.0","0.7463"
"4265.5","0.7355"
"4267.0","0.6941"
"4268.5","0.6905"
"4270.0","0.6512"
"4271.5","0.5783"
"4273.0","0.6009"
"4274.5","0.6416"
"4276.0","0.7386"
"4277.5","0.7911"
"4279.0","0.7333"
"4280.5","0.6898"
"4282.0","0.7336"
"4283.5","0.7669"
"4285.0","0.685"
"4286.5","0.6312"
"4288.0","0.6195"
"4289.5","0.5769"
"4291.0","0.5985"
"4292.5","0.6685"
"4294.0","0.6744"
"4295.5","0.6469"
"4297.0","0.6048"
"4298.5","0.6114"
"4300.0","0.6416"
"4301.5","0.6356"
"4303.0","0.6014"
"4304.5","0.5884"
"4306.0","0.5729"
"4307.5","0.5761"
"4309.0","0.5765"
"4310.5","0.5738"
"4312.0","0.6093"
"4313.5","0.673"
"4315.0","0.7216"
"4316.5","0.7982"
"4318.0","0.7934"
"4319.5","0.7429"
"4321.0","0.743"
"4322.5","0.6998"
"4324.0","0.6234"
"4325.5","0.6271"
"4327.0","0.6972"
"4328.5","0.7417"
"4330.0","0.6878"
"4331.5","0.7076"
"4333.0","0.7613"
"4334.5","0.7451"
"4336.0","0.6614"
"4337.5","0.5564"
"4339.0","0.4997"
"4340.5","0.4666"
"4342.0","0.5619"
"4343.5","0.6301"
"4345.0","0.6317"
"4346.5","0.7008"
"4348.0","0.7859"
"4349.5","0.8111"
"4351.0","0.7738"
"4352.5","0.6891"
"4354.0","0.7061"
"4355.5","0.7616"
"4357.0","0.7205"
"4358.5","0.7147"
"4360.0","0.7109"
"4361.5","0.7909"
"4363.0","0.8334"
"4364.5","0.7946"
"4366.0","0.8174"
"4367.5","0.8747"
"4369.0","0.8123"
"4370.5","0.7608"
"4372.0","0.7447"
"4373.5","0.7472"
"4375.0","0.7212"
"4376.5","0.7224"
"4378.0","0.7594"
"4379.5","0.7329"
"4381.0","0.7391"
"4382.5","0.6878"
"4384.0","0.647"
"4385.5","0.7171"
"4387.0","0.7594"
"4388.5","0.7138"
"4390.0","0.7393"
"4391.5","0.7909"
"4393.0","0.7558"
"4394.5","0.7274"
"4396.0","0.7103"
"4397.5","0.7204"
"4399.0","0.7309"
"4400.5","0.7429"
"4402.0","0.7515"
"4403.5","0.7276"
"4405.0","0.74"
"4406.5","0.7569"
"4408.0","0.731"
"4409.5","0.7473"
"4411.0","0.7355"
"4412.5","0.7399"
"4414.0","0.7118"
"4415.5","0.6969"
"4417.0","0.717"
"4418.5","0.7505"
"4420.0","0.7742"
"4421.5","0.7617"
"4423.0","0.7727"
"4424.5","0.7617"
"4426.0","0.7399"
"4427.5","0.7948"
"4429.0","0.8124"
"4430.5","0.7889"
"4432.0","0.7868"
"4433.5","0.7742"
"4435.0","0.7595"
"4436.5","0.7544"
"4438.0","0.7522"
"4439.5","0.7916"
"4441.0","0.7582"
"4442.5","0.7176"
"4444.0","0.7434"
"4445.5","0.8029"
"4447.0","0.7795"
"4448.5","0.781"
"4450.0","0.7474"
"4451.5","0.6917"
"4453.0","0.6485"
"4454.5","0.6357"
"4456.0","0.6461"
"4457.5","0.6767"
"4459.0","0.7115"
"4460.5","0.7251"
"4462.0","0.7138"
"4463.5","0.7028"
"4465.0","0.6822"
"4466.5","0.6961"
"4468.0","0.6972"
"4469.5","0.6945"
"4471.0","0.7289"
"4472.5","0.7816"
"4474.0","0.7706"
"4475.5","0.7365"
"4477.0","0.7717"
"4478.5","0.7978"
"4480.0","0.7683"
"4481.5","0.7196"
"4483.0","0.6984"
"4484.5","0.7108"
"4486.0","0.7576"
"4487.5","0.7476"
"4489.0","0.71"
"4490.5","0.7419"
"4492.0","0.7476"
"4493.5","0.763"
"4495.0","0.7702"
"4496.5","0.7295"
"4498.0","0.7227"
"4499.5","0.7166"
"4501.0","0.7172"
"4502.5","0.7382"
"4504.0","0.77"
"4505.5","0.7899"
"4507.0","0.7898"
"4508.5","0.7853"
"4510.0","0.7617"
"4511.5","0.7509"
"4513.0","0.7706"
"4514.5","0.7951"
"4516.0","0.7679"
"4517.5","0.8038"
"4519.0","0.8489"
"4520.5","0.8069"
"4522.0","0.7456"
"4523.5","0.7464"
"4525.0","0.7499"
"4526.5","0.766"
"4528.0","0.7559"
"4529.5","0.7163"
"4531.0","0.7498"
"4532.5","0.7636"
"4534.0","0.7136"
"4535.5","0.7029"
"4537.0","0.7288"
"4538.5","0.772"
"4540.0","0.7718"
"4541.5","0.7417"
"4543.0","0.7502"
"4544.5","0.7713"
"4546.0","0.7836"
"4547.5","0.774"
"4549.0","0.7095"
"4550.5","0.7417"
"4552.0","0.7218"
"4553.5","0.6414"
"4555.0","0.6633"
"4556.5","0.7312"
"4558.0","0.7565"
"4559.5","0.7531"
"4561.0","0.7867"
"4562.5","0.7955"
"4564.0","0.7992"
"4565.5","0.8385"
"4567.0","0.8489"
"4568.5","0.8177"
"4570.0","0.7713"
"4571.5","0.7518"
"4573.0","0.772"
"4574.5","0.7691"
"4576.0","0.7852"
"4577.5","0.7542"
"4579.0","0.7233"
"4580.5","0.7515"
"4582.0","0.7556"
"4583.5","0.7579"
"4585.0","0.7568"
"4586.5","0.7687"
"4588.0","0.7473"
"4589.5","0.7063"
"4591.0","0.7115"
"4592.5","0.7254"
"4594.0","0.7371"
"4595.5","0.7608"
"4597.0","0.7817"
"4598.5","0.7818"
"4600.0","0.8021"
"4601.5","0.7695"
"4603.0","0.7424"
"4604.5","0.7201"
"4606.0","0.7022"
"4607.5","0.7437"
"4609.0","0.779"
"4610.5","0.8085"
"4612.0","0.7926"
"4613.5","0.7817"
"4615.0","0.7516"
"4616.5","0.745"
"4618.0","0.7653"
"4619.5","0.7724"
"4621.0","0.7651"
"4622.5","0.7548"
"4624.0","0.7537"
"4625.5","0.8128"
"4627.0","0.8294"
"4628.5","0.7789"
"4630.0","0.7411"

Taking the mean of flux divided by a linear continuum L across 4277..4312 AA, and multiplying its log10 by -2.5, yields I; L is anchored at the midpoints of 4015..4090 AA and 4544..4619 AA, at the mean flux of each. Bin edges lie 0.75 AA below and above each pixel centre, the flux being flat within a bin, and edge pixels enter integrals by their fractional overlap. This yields 0.19 mag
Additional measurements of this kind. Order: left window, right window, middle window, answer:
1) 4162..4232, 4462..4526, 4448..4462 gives 0.08 mag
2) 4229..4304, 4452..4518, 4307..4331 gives 0.05 mag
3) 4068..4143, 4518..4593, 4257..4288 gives 0.08 mag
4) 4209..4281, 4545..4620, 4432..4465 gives 0.02 mag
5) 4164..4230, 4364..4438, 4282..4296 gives 0.13 mag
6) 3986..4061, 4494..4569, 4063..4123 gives 0.06 mag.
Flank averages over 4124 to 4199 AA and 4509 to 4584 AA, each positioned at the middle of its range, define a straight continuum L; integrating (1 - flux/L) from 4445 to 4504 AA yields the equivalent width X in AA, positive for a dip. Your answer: 2.4 AA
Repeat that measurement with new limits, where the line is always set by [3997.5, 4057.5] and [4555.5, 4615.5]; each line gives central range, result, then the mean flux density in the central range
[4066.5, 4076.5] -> -0.22 AA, 0.787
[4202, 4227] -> 1.05 AA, 0.736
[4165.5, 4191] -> 1.23 AA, 0.731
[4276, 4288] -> 0.84 AA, 0.714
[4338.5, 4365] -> 2.30 AA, 0.7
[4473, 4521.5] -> 0.42 AA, 0.759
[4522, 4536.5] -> 0.46 AA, 0.741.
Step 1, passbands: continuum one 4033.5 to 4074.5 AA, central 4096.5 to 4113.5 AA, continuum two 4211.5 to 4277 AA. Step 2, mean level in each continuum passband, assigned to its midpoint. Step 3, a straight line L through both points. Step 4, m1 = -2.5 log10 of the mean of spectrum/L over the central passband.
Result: 0.165 mag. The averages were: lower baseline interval 0.756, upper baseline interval 0.724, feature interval 0.642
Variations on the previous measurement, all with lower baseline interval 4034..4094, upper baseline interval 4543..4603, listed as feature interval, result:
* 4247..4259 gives 0.00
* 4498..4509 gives 0.00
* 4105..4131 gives 0.02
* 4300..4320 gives 0.17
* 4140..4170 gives -0.03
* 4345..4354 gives 0.03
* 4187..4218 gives 0.02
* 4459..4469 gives 0.08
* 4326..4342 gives 0.17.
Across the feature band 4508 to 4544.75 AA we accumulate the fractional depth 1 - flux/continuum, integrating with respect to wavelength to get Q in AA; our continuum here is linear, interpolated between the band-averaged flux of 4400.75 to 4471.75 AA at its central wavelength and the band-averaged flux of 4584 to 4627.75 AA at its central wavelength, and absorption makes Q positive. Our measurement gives -0.6 AA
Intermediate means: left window 0.736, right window 0.761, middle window 0.761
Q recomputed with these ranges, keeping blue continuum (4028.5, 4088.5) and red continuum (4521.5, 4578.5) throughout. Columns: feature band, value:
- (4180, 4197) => 0.3 AA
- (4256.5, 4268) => 0.7 AA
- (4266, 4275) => 1.3 AA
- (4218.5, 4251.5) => 0.9 AA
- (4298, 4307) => 1.8 AA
